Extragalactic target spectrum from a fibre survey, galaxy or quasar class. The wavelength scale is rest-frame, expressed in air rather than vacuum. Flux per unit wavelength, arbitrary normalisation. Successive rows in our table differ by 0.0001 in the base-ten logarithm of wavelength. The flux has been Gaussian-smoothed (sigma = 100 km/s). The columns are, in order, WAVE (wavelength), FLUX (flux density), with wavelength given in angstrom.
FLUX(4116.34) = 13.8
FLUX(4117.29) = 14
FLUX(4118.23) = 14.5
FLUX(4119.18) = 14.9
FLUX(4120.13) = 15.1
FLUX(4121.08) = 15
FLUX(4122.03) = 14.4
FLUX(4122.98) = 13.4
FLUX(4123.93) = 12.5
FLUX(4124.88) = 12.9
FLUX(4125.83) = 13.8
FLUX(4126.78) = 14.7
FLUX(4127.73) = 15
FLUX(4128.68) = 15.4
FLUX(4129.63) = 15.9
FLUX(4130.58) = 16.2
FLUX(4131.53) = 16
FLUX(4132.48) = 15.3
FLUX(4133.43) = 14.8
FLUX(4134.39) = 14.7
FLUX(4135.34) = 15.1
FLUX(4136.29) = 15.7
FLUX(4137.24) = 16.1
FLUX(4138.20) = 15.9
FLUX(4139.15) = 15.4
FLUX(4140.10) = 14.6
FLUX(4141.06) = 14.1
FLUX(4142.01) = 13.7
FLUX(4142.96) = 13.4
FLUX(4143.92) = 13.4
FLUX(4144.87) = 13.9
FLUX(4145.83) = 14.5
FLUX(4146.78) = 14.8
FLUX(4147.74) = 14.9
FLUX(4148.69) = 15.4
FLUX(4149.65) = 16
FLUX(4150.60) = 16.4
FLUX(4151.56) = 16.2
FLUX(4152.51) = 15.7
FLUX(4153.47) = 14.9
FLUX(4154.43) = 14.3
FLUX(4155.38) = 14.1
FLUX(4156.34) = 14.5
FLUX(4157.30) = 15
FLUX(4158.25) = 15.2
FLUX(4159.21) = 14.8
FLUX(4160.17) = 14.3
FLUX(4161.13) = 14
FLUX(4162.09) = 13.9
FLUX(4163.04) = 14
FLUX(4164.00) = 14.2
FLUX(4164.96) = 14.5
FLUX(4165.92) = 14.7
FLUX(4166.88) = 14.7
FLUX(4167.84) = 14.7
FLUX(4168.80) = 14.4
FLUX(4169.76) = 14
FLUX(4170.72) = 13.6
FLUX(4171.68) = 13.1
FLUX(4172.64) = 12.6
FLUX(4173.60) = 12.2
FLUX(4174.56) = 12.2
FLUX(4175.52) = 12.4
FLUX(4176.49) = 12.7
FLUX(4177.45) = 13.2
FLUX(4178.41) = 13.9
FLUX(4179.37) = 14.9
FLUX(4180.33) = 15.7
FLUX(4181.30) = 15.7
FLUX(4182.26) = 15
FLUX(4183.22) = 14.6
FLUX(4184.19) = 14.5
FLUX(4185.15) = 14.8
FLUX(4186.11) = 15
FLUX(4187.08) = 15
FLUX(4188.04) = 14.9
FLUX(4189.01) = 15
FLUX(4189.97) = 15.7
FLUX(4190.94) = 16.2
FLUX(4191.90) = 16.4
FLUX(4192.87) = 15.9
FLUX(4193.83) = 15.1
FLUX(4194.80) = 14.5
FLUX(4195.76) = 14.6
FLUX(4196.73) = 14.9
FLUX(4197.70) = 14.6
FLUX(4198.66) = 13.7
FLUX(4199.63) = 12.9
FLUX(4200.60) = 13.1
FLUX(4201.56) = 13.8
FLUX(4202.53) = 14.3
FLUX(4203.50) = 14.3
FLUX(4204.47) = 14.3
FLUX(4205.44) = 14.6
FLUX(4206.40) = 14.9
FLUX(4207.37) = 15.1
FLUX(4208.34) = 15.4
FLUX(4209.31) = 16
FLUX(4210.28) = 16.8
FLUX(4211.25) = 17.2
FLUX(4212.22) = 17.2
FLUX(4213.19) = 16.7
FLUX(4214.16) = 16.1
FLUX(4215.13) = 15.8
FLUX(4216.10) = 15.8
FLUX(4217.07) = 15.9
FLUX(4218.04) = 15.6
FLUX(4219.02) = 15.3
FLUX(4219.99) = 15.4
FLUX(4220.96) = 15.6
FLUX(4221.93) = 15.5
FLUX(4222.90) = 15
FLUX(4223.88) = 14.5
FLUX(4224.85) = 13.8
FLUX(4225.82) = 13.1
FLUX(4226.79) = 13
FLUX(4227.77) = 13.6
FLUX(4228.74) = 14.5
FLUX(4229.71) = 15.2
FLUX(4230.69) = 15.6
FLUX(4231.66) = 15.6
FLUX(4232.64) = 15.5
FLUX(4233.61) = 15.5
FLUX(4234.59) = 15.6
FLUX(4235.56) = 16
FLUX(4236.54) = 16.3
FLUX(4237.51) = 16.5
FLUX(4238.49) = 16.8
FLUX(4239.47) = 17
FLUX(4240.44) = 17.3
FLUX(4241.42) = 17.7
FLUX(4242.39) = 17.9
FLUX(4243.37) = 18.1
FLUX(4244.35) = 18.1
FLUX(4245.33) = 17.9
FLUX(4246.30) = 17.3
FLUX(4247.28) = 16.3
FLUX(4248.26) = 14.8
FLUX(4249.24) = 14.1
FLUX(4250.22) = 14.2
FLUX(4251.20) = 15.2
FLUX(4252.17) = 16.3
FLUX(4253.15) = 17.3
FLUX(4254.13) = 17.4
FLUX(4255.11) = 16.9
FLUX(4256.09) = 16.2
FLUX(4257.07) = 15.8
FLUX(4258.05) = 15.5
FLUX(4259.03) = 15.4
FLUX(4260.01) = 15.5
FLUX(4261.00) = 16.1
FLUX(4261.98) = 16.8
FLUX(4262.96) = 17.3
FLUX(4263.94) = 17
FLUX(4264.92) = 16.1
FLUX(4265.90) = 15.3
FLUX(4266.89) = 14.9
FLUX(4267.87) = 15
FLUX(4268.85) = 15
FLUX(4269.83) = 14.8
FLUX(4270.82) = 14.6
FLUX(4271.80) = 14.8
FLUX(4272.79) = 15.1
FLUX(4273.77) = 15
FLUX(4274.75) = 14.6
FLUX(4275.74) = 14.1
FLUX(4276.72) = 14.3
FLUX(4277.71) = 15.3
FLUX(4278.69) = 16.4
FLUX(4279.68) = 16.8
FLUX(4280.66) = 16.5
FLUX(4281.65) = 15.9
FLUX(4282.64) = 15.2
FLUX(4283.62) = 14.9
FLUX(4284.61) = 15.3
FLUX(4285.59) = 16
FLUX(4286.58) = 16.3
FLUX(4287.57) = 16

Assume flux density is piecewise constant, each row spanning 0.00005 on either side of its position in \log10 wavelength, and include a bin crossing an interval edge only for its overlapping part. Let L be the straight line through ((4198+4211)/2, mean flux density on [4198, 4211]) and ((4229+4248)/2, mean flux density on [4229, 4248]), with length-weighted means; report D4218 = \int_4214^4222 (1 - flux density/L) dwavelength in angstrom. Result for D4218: -0.1 angstrom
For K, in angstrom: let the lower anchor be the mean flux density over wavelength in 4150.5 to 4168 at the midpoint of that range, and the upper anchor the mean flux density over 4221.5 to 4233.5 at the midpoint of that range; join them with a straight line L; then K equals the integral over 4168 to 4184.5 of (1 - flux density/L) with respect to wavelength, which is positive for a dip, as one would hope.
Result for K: 1.0 angstrom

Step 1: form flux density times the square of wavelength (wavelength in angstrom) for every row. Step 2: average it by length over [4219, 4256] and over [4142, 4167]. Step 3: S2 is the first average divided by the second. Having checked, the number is 1.12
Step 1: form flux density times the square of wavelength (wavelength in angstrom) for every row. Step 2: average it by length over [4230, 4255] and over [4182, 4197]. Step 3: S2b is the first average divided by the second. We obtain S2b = 1.11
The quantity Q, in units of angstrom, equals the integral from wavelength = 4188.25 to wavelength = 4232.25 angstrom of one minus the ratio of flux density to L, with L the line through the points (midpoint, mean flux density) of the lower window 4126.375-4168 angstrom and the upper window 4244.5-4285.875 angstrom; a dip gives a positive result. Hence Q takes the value 0.75 angstrom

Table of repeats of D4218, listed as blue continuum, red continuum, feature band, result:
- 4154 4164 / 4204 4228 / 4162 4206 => 1.4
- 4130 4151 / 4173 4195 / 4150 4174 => 0.6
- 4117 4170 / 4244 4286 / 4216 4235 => 0.6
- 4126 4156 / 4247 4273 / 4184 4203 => 0.7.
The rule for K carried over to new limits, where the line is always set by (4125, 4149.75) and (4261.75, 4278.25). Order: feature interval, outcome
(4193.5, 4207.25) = 0.7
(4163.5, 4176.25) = 1.2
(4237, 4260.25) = -1.9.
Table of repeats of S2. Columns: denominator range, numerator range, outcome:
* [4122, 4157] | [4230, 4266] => 1.16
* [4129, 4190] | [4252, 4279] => 1.13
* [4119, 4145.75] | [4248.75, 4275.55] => 1.13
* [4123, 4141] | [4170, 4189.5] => 0.96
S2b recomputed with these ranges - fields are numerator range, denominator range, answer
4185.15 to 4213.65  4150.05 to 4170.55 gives 1.05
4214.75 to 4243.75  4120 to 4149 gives 1.11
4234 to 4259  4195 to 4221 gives 1.11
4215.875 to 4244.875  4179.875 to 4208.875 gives 1.08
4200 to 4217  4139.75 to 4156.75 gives 1.08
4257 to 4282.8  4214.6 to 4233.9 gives 1.06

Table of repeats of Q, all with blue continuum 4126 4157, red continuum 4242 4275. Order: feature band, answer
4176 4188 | 0.6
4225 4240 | 0.4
